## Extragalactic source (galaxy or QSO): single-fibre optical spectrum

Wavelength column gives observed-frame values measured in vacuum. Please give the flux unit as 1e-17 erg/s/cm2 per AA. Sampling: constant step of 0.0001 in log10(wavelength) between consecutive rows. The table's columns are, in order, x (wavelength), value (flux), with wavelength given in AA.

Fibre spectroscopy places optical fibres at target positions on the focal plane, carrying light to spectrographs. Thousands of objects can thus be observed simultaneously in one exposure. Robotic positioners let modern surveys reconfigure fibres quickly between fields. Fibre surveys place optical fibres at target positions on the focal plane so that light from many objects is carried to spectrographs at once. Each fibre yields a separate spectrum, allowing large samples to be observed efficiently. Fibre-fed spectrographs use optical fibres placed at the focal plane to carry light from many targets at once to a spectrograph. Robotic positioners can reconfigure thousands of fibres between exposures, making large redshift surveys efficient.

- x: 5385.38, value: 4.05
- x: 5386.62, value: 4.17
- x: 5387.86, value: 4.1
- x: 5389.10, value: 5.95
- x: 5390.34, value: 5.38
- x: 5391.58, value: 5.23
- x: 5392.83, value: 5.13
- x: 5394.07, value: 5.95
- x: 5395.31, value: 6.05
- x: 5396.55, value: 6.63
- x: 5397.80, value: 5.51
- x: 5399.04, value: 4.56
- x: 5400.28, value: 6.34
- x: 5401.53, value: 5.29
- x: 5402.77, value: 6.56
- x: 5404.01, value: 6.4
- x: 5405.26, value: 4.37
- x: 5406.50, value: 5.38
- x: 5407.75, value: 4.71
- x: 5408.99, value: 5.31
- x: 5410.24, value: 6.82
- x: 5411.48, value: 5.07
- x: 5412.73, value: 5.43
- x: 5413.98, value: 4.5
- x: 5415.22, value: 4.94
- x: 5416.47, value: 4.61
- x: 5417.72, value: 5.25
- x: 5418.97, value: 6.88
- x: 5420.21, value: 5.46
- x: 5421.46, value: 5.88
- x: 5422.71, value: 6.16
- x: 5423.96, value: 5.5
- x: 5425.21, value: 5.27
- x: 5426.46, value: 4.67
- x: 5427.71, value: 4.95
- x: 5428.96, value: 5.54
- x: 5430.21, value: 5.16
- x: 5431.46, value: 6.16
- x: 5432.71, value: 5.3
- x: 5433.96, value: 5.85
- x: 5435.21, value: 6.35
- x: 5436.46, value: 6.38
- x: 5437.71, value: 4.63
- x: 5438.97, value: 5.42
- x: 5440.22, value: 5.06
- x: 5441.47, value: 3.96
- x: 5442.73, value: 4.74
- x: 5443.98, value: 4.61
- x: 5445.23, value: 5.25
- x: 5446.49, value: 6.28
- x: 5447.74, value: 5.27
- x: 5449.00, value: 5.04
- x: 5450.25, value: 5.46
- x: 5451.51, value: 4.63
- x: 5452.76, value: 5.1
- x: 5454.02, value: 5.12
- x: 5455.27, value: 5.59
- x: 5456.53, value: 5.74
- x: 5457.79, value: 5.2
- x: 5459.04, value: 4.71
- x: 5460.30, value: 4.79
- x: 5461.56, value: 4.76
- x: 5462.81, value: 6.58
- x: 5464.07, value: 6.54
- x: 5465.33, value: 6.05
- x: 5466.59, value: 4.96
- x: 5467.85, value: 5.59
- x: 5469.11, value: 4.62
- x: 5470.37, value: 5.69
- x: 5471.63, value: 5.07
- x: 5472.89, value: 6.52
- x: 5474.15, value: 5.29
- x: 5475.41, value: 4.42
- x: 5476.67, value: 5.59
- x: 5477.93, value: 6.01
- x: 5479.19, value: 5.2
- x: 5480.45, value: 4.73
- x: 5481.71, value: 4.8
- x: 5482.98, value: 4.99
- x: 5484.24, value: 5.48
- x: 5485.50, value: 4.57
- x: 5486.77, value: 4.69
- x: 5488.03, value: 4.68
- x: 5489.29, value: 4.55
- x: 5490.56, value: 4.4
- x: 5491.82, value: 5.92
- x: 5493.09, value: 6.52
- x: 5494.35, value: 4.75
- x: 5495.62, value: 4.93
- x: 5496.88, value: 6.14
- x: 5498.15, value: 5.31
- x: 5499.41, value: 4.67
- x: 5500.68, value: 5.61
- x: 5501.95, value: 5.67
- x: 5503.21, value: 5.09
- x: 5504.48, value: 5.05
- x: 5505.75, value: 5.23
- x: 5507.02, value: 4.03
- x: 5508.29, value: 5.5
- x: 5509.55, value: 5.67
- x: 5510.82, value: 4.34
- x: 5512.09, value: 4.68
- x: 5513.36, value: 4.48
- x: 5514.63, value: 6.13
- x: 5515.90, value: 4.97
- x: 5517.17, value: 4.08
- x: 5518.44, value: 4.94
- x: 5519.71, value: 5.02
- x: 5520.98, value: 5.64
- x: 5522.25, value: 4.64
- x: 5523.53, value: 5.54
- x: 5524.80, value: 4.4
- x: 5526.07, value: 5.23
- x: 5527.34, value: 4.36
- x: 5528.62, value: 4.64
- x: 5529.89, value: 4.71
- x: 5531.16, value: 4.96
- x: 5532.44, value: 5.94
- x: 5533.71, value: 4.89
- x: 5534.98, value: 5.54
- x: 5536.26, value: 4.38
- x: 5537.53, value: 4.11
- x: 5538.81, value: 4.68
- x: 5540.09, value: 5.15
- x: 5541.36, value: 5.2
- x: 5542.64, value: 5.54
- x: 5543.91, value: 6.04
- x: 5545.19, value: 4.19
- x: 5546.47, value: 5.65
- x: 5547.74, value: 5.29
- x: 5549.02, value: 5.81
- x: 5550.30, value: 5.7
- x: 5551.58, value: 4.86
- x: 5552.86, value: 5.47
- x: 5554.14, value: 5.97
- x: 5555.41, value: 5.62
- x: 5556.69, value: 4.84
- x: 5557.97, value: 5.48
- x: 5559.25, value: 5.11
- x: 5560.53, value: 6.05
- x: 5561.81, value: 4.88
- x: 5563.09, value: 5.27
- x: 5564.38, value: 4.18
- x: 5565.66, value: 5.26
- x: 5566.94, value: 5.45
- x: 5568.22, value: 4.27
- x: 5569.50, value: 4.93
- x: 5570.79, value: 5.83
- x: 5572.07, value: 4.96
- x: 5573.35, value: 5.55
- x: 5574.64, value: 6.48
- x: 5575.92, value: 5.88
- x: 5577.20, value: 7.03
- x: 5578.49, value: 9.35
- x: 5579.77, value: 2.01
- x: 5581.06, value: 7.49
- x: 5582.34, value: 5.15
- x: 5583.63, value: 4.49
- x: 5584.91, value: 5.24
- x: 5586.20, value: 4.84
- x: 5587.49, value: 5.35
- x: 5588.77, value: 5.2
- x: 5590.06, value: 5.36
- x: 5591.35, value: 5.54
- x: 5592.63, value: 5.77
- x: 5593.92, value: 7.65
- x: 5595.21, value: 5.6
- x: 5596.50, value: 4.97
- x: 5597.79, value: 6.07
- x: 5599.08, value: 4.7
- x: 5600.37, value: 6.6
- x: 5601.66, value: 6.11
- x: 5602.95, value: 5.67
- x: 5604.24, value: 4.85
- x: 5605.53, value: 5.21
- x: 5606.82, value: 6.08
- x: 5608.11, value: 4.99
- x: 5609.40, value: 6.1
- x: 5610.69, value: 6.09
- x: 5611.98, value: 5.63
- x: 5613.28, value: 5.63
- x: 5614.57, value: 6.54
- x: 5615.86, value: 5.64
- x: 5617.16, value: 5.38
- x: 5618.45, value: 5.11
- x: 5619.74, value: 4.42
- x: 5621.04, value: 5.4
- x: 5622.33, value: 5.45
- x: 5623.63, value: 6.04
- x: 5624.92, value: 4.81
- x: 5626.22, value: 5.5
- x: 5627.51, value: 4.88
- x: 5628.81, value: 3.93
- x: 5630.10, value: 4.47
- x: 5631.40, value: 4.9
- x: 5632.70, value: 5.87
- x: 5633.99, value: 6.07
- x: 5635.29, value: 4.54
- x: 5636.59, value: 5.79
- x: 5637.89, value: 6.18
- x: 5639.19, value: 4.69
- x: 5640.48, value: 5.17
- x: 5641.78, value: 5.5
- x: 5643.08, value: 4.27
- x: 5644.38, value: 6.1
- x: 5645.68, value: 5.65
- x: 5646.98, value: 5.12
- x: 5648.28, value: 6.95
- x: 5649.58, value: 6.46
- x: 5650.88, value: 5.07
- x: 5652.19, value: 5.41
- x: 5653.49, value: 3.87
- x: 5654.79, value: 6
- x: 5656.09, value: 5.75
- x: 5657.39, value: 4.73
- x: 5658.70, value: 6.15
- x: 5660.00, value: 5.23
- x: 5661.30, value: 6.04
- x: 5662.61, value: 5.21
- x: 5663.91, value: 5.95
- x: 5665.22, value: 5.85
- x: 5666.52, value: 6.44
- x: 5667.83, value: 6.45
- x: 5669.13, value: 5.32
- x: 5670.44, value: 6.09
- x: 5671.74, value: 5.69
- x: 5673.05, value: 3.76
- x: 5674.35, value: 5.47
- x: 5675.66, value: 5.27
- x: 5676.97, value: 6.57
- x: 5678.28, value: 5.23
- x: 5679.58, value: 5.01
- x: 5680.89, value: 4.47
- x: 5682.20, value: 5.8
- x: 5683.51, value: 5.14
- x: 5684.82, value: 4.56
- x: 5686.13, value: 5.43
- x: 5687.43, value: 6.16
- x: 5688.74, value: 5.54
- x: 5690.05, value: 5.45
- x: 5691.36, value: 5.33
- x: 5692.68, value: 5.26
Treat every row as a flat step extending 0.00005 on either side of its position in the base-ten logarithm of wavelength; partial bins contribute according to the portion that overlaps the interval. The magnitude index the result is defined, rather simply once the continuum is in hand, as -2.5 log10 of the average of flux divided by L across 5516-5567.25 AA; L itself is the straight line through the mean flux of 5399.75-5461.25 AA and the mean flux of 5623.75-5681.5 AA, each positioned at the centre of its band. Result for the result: 0.06 mag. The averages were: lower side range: 5.36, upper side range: 5.41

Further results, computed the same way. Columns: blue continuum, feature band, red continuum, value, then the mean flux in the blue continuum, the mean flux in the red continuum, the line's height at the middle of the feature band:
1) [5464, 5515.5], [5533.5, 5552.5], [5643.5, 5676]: 0.04 mag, 5.21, 5.59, 5.33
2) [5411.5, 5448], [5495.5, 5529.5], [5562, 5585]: 0.08 mag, 5.36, 5.48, 5.43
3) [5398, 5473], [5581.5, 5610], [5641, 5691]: -0.01 mag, 5.39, 5.5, 5.47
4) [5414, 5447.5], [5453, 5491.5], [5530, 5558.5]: 0.02 mag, 5.38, 5.23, 5.32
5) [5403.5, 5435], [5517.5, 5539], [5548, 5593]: 0.11 mag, 5.43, 5.44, 5.44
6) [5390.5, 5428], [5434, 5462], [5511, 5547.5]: 0.03 mag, 5.5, 4.99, 5.33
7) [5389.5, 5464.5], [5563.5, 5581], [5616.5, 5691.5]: -0.03 mag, 5.42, 5.4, 5.41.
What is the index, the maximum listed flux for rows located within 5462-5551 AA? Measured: 6.58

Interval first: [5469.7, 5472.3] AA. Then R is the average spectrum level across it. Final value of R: 5.38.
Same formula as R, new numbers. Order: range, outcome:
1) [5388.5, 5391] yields 5.66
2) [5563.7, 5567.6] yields 4.96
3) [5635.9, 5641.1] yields 5.46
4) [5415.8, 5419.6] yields 5.57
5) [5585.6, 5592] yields 5.27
